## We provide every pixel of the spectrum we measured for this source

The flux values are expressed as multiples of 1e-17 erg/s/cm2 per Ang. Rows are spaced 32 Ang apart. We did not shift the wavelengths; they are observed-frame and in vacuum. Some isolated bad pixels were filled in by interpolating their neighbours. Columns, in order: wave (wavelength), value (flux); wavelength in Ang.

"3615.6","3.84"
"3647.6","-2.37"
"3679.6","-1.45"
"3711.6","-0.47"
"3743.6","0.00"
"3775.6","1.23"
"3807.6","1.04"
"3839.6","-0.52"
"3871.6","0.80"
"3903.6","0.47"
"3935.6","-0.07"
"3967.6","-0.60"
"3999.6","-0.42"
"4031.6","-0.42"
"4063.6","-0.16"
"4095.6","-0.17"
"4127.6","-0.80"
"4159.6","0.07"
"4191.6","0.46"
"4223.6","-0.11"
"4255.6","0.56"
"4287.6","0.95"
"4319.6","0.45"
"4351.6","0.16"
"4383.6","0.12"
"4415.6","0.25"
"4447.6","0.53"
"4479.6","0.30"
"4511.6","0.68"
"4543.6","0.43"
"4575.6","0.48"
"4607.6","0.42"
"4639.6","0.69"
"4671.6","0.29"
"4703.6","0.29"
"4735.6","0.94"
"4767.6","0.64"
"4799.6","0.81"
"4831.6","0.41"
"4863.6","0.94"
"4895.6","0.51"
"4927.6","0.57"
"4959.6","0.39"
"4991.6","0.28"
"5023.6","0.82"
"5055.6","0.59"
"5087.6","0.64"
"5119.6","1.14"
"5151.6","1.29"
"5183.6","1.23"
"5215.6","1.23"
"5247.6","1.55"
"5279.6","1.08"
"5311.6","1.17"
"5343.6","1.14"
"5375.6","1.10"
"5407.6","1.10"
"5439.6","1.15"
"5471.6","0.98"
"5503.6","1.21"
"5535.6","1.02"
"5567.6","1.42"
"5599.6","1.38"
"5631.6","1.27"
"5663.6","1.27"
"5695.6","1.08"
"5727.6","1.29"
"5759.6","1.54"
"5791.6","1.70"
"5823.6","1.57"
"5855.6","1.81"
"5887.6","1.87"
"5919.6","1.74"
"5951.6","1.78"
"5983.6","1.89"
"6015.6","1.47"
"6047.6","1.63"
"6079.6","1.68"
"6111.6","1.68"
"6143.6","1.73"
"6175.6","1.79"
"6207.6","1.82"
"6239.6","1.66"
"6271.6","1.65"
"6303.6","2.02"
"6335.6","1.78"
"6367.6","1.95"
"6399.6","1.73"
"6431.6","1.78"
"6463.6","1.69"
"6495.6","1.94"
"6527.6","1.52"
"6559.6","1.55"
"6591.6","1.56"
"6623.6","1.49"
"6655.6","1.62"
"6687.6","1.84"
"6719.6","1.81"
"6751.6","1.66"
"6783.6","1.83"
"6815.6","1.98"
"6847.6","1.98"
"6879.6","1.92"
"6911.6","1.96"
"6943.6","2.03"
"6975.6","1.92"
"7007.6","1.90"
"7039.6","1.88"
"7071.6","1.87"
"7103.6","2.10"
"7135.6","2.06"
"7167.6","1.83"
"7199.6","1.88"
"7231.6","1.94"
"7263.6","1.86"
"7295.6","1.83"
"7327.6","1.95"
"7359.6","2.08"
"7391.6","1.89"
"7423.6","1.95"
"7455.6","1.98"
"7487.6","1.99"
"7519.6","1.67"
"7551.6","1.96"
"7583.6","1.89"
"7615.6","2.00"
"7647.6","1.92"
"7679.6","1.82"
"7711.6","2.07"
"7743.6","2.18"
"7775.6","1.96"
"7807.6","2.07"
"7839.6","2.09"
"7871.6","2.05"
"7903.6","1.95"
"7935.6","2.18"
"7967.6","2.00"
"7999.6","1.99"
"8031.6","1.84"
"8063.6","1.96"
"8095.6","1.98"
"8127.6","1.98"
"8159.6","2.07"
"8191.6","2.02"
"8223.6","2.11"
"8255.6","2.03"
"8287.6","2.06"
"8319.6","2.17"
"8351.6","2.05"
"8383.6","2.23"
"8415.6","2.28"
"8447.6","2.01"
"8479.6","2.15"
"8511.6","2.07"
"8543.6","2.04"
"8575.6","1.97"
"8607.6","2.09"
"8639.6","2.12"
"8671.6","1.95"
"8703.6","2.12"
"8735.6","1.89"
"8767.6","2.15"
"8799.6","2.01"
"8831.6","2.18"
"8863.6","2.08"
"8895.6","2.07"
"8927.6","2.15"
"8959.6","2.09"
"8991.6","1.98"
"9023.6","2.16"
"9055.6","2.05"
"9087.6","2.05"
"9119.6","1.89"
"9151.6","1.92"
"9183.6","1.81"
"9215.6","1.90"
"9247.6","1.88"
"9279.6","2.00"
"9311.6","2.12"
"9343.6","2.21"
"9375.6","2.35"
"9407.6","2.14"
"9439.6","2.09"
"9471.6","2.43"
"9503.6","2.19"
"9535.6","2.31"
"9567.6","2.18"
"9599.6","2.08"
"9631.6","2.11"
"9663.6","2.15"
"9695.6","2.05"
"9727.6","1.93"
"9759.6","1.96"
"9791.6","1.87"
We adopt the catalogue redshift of 0.28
